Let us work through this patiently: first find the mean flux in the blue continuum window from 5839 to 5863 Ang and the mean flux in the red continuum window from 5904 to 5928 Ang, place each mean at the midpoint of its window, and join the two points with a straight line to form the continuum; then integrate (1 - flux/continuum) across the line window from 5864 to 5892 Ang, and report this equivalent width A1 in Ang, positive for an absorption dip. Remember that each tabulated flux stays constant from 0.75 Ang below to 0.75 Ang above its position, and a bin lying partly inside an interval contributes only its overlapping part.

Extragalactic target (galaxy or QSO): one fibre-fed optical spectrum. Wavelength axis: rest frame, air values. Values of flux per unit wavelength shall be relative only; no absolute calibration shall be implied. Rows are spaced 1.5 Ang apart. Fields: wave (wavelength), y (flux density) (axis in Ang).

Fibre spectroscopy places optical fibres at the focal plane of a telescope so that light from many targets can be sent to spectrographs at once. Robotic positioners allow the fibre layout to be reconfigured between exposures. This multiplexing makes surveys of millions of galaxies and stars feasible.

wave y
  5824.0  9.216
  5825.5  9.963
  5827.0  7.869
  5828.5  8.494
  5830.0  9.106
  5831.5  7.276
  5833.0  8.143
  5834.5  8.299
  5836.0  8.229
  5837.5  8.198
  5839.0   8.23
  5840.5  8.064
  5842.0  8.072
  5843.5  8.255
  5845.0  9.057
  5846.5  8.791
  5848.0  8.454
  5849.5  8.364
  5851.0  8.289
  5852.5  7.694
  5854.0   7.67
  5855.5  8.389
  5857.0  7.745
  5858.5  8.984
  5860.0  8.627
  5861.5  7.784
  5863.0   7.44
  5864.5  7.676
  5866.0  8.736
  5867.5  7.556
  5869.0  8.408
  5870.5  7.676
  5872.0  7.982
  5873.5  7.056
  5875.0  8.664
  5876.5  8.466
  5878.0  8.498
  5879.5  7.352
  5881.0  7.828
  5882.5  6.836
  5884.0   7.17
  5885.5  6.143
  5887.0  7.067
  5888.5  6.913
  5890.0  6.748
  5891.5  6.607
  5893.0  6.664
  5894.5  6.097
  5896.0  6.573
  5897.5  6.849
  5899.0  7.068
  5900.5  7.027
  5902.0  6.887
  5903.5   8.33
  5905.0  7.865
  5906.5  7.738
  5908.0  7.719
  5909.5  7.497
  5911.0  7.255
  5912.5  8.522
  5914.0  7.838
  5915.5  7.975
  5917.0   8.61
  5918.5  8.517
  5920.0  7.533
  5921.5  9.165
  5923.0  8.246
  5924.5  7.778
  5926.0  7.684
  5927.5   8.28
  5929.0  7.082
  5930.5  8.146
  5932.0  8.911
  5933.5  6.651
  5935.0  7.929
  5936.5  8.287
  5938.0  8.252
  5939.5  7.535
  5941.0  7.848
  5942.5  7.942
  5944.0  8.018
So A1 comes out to 2.1 Ang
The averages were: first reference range 8.25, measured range 7.55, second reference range 8.01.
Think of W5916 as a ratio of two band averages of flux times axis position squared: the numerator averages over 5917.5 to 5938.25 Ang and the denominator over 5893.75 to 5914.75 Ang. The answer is 1.10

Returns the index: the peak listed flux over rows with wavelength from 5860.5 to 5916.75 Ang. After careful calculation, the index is 8.736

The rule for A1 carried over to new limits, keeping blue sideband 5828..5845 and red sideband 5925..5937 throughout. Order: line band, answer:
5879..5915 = 3.6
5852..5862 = 0.0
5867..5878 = 0.1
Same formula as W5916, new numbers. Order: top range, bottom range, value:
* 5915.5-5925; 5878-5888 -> 1.17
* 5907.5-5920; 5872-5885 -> 1.05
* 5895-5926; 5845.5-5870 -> 0.96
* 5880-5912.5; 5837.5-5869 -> 0.88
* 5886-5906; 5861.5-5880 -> 0.88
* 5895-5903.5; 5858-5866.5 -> 0.87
